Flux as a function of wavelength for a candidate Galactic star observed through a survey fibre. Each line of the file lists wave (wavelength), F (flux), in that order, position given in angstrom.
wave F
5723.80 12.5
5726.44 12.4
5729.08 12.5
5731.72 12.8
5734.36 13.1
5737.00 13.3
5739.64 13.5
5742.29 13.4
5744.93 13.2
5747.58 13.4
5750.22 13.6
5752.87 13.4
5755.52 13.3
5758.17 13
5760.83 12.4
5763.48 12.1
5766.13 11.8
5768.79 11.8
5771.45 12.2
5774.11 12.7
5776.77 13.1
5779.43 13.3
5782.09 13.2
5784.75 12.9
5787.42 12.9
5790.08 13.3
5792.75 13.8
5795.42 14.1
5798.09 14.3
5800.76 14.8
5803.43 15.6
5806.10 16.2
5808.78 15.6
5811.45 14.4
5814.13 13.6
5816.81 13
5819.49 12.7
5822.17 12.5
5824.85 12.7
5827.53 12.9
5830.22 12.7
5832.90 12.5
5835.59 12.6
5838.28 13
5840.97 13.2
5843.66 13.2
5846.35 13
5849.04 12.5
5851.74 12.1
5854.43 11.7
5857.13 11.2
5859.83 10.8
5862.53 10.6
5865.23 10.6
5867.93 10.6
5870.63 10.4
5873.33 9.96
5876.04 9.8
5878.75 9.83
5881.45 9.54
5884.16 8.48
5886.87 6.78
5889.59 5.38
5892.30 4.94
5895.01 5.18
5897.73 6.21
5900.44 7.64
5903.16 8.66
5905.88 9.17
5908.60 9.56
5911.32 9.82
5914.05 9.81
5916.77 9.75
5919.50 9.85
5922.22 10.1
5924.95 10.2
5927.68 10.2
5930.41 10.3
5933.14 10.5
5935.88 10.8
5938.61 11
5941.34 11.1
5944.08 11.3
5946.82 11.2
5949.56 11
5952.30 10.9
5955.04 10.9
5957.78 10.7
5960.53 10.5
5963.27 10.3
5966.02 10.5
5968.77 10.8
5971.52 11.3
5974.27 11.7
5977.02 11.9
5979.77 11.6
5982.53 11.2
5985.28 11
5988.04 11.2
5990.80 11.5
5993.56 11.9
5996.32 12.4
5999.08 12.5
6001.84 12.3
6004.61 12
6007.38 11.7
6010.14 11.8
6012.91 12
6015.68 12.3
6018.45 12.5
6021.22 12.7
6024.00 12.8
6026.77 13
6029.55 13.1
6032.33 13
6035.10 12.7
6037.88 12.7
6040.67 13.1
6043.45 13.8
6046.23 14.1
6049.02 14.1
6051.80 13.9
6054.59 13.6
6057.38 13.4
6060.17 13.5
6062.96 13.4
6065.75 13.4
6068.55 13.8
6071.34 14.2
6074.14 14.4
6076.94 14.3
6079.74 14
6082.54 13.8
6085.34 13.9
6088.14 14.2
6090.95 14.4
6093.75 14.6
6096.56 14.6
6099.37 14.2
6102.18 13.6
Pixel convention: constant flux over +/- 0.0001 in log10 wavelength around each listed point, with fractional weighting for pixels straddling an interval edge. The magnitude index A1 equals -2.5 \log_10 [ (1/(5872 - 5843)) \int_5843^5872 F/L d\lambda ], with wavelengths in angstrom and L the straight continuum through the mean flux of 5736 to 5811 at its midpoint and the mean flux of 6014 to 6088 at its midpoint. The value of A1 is 0.17 mag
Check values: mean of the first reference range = 13.5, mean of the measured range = 11.5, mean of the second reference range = 13.5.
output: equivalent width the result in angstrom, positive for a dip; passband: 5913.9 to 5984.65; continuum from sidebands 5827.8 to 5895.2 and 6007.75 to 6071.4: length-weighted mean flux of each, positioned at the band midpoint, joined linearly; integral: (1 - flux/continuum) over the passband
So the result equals 6.32 angstrom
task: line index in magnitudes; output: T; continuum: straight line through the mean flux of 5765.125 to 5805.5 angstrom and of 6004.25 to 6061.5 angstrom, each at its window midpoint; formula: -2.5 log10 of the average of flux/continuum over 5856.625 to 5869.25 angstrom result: 0.23 mag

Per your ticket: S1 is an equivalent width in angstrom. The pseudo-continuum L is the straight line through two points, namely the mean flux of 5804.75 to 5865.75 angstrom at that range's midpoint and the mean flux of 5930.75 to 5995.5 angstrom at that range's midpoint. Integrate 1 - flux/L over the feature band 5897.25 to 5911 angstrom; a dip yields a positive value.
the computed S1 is 3.9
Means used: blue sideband 12.8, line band 8.5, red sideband 11.1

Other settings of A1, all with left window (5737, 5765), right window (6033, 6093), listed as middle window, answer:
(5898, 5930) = 0.385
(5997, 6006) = 0.114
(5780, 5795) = -0.006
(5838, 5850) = 0.026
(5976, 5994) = 0.187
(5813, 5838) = 0.040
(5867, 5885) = 0.335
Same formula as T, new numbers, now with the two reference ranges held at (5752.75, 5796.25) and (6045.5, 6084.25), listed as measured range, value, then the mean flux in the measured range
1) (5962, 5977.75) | 0.22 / 11.1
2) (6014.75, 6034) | 0.08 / 12.8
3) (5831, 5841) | 0.03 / 12.8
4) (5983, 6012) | 0.15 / 11.8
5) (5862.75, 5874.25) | 0.25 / 10.4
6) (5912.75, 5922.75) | 0.33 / 9.87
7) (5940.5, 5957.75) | 0.22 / 11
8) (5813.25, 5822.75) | 0.01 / 13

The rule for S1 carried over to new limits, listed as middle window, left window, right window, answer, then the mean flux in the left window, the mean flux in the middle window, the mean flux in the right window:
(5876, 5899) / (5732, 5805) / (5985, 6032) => 9.98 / 13.2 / 7.21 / 12.2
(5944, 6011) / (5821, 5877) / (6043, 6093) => 8.72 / 11.8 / 11.4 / 13.9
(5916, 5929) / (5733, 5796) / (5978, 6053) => 2.71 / 13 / 10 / 12.5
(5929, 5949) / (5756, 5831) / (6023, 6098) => 3.92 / 13.3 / 10.9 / 13.7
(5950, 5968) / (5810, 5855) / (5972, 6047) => 2.60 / 12.9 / 10.7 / 12.3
